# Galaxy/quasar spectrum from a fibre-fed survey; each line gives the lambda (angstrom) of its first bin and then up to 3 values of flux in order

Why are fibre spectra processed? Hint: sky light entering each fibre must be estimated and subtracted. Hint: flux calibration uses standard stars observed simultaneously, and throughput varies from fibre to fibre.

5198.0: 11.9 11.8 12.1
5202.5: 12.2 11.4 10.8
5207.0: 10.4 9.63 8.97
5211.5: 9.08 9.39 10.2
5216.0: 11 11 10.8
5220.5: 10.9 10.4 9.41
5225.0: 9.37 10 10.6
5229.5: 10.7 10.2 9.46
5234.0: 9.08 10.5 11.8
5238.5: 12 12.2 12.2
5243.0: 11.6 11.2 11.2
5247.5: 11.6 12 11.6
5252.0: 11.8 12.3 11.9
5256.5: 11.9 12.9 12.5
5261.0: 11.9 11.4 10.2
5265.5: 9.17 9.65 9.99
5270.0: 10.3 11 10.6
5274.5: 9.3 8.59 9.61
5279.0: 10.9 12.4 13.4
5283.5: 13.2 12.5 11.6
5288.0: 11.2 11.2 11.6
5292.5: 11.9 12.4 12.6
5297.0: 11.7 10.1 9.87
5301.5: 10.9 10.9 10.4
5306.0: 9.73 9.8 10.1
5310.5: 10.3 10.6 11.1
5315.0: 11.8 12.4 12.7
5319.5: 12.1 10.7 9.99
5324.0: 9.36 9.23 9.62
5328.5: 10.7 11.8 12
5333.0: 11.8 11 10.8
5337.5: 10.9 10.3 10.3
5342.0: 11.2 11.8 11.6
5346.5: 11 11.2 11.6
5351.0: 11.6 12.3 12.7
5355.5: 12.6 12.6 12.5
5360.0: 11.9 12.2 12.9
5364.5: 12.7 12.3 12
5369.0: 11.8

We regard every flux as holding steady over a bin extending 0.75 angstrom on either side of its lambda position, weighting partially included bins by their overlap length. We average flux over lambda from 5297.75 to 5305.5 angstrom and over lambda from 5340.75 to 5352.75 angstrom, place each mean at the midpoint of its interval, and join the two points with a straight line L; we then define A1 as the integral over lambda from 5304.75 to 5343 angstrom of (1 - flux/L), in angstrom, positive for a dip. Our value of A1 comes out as 0.4 angstrom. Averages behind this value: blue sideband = 10.4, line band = 10.8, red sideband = 11.5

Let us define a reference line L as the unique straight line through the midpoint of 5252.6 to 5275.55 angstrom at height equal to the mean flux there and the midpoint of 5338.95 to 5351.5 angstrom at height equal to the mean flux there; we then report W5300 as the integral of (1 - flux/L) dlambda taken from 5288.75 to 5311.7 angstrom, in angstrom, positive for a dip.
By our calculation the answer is 0.4 angstrom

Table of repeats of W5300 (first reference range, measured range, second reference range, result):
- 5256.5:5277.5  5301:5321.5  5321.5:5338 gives -0.6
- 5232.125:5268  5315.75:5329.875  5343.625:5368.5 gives 1.3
